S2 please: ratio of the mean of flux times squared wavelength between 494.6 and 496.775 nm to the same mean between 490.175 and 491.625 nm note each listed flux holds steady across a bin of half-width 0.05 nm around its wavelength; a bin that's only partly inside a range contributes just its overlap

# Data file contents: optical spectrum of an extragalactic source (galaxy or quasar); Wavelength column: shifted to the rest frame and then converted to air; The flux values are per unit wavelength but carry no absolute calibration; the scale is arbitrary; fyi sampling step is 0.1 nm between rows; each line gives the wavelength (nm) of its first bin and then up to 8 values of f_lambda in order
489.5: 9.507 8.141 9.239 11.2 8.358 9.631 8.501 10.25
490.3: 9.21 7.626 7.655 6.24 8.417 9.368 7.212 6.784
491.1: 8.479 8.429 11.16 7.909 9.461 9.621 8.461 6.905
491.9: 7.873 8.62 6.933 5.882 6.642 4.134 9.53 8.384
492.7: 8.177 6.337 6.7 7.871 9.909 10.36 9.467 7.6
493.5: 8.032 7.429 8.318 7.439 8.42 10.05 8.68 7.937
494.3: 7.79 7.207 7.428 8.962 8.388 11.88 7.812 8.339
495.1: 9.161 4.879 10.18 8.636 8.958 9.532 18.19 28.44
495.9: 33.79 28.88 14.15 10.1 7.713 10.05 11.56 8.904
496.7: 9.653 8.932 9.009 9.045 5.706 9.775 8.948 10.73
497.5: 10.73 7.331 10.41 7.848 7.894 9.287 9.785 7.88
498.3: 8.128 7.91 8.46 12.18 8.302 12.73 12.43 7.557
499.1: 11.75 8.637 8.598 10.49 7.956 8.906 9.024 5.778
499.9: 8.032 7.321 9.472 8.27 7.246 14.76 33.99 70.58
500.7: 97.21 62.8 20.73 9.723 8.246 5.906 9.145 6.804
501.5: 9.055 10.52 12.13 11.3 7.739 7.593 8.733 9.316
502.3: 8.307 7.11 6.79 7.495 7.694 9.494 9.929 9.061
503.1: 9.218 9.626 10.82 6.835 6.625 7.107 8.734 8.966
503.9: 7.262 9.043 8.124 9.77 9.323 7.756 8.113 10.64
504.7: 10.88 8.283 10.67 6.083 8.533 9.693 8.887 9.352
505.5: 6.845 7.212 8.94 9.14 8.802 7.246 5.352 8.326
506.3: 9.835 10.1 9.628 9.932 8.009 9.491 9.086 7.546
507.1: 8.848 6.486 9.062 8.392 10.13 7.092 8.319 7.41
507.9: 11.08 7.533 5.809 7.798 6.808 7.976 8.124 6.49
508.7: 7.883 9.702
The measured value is 1.5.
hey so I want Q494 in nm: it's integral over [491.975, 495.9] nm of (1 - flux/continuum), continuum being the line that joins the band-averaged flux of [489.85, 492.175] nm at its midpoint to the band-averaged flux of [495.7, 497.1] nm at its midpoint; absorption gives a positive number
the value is 0.85 nm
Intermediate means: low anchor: 8.37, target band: 9.26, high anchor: 14.4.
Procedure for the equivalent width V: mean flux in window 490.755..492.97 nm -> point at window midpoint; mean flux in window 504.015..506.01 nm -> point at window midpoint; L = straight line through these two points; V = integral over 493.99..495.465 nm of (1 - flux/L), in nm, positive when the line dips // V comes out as -0.073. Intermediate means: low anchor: 7.86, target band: 8.45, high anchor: 8.75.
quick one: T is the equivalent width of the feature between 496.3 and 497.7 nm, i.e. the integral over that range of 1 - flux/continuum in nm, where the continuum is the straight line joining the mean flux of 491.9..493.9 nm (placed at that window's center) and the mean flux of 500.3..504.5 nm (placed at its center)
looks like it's 0.188 nm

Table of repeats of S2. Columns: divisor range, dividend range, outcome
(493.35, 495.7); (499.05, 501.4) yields 2.27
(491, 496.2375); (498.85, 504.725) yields 1.35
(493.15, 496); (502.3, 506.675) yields 0.83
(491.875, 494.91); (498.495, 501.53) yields 2.17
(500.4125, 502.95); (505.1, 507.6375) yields 0.48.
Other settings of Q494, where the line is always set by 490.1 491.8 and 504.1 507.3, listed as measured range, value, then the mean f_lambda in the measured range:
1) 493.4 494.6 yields 0.06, 8.08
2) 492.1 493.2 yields 0.13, 7.47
